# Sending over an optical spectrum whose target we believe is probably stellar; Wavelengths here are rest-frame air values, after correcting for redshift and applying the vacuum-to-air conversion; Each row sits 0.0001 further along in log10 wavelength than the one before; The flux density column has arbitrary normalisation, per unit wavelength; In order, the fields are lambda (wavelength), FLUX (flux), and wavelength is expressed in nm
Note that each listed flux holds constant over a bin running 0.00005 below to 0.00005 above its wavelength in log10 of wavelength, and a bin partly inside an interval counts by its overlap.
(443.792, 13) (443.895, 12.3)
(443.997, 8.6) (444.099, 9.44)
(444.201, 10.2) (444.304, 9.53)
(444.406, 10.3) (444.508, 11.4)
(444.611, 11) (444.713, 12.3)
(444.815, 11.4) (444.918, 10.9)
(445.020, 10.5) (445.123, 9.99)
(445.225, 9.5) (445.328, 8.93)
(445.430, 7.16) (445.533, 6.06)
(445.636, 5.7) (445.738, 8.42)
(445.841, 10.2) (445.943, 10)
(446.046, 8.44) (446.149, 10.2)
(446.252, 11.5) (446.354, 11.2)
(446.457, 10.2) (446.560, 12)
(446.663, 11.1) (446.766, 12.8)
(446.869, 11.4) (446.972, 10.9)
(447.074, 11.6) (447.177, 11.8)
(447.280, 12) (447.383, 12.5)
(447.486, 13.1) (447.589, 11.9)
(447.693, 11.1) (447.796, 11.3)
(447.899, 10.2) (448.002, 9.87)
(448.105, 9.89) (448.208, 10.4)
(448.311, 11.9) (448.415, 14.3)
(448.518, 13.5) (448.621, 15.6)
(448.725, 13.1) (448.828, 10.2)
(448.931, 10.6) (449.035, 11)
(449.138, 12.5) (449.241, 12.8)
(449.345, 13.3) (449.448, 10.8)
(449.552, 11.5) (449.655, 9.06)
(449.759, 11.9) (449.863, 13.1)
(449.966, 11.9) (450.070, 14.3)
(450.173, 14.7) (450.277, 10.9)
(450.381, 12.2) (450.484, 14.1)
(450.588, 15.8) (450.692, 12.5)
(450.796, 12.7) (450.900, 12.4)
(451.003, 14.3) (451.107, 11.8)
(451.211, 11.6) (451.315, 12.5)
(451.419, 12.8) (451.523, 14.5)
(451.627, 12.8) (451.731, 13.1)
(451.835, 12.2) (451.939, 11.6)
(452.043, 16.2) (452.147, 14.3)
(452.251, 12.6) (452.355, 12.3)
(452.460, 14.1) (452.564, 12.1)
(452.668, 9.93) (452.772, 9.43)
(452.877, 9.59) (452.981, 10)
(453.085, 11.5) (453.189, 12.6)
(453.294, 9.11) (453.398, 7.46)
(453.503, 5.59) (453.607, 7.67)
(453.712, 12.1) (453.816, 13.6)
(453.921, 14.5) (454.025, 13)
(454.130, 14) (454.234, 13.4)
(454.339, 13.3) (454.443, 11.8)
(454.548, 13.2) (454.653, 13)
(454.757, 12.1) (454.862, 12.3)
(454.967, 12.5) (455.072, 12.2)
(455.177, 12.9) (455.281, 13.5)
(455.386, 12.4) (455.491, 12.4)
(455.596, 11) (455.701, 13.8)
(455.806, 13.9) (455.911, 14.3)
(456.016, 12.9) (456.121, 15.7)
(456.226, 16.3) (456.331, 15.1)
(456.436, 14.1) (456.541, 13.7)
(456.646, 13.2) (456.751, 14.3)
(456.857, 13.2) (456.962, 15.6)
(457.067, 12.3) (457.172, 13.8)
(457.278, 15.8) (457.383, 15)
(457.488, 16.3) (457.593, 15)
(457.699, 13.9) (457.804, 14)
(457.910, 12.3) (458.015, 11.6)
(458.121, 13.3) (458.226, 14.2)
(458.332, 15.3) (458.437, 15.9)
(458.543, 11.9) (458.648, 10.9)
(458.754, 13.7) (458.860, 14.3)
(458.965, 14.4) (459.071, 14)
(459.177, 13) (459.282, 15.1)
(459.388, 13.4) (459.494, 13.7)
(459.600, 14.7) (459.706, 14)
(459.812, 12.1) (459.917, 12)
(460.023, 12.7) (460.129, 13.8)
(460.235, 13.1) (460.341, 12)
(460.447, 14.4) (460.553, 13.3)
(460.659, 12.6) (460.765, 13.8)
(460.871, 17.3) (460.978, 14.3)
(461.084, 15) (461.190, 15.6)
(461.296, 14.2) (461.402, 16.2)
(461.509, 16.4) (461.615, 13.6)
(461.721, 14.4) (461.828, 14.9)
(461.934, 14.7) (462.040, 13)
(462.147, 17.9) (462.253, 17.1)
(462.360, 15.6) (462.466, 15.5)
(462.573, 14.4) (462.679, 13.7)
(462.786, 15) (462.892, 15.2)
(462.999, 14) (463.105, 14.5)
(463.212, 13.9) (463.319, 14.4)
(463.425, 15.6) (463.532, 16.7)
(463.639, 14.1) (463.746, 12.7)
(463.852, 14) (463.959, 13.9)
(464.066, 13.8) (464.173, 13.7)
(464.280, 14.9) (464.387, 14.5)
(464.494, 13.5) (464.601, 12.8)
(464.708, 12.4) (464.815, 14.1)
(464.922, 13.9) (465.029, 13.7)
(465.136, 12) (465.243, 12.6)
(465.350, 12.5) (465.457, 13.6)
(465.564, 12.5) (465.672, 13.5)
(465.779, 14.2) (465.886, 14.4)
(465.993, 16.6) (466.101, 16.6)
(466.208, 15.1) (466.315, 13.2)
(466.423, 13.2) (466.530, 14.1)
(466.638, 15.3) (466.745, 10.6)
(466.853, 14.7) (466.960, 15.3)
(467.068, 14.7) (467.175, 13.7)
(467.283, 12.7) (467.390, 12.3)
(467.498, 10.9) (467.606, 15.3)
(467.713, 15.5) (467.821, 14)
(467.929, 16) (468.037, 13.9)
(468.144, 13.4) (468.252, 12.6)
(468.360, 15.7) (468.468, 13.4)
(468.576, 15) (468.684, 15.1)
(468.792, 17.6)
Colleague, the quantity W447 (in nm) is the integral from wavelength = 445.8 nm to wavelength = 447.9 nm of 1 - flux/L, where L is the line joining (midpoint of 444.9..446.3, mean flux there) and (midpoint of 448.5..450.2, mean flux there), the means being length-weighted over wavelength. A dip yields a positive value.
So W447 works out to -0.23 nm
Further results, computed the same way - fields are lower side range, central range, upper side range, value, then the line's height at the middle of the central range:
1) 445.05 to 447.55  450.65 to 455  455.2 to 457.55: 0.20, 12.7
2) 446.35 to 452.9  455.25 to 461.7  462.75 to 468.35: -0.36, 13.2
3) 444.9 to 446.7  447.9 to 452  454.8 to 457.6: -0.43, 11.2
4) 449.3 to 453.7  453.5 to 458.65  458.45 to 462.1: -0.15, 13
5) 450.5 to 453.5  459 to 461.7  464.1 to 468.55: -0.18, 13.1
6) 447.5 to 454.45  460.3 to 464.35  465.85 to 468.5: -0.34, 13.5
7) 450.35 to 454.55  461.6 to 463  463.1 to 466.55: -0.14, 13.6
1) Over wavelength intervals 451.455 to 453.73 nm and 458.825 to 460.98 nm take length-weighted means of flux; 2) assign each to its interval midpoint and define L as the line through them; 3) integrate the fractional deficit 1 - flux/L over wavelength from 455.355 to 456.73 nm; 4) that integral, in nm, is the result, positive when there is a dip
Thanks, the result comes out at -0.144 nm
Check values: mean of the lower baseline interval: 11.4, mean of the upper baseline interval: 13.7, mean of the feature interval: 13.8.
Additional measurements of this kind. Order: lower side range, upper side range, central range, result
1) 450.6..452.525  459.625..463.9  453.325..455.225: 0.22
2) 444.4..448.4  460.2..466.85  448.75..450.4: -0.10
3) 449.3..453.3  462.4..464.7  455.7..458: -0.17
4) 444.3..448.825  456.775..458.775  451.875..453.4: 0.10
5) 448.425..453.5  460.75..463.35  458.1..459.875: 0.06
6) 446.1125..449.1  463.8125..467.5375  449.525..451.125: -0.10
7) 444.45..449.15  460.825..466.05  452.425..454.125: 0.20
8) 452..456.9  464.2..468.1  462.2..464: -0.16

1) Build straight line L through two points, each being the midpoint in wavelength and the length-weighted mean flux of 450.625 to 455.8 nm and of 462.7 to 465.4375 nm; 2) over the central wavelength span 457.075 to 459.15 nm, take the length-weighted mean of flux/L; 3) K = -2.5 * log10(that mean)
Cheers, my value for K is -0.08 mag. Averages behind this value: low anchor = 12.2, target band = 13.9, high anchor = 13.9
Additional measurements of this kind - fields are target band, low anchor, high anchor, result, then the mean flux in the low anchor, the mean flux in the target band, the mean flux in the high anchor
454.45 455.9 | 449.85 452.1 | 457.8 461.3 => 0.056 mag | 13.1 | 12.7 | 13.7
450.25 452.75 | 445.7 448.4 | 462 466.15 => -0.086 mag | 11.1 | 12.9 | 14.3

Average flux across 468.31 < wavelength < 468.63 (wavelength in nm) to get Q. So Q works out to 14.7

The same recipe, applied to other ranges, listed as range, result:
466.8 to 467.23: 14.6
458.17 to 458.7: 13.7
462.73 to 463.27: 14.5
